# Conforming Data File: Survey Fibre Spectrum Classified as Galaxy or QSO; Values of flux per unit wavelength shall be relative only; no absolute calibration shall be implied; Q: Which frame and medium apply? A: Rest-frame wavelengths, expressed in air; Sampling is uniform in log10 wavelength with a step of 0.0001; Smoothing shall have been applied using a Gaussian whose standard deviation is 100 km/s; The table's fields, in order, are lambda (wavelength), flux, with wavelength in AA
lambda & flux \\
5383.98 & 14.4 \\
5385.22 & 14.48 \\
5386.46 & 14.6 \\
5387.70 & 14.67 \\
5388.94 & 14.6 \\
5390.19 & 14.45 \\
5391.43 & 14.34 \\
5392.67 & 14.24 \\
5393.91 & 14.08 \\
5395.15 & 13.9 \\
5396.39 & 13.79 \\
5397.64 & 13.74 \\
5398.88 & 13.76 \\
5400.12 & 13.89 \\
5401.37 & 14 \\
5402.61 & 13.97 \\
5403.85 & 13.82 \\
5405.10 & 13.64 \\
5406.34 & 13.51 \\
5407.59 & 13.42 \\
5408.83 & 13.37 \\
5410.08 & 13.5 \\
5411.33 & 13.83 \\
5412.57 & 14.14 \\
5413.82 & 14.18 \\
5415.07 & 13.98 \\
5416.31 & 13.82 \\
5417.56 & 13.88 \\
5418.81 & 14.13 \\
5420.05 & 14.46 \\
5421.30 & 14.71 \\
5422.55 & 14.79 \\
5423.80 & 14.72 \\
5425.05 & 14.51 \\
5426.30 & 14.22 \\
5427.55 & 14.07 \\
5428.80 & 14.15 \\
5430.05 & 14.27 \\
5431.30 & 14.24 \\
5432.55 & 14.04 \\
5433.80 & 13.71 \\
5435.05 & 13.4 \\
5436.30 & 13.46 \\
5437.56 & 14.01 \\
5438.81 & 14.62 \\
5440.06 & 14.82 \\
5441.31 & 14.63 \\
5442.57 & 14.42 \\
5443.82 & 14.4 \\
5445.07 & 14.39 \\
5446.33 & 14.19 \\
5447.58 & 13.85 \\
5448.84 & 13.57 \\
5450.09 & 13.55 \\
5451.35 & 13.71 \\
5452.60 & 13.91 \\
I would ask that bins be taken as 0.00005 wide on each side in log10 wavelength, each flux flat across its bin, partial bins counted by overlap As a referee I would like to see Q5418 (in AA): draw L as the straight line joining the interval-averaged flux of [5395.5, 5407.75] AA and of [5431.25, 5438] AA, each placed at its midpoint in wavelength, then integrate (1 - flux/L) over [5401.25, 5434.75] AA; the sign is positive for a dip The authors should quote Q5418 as -0.66 AA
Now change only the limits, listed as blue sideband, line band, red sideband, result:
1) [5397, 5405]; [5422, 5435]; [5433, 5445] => -0.14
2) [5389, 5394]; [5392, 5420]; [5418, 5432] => 0.95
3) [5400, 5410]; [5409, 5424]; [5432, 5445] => -0.32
